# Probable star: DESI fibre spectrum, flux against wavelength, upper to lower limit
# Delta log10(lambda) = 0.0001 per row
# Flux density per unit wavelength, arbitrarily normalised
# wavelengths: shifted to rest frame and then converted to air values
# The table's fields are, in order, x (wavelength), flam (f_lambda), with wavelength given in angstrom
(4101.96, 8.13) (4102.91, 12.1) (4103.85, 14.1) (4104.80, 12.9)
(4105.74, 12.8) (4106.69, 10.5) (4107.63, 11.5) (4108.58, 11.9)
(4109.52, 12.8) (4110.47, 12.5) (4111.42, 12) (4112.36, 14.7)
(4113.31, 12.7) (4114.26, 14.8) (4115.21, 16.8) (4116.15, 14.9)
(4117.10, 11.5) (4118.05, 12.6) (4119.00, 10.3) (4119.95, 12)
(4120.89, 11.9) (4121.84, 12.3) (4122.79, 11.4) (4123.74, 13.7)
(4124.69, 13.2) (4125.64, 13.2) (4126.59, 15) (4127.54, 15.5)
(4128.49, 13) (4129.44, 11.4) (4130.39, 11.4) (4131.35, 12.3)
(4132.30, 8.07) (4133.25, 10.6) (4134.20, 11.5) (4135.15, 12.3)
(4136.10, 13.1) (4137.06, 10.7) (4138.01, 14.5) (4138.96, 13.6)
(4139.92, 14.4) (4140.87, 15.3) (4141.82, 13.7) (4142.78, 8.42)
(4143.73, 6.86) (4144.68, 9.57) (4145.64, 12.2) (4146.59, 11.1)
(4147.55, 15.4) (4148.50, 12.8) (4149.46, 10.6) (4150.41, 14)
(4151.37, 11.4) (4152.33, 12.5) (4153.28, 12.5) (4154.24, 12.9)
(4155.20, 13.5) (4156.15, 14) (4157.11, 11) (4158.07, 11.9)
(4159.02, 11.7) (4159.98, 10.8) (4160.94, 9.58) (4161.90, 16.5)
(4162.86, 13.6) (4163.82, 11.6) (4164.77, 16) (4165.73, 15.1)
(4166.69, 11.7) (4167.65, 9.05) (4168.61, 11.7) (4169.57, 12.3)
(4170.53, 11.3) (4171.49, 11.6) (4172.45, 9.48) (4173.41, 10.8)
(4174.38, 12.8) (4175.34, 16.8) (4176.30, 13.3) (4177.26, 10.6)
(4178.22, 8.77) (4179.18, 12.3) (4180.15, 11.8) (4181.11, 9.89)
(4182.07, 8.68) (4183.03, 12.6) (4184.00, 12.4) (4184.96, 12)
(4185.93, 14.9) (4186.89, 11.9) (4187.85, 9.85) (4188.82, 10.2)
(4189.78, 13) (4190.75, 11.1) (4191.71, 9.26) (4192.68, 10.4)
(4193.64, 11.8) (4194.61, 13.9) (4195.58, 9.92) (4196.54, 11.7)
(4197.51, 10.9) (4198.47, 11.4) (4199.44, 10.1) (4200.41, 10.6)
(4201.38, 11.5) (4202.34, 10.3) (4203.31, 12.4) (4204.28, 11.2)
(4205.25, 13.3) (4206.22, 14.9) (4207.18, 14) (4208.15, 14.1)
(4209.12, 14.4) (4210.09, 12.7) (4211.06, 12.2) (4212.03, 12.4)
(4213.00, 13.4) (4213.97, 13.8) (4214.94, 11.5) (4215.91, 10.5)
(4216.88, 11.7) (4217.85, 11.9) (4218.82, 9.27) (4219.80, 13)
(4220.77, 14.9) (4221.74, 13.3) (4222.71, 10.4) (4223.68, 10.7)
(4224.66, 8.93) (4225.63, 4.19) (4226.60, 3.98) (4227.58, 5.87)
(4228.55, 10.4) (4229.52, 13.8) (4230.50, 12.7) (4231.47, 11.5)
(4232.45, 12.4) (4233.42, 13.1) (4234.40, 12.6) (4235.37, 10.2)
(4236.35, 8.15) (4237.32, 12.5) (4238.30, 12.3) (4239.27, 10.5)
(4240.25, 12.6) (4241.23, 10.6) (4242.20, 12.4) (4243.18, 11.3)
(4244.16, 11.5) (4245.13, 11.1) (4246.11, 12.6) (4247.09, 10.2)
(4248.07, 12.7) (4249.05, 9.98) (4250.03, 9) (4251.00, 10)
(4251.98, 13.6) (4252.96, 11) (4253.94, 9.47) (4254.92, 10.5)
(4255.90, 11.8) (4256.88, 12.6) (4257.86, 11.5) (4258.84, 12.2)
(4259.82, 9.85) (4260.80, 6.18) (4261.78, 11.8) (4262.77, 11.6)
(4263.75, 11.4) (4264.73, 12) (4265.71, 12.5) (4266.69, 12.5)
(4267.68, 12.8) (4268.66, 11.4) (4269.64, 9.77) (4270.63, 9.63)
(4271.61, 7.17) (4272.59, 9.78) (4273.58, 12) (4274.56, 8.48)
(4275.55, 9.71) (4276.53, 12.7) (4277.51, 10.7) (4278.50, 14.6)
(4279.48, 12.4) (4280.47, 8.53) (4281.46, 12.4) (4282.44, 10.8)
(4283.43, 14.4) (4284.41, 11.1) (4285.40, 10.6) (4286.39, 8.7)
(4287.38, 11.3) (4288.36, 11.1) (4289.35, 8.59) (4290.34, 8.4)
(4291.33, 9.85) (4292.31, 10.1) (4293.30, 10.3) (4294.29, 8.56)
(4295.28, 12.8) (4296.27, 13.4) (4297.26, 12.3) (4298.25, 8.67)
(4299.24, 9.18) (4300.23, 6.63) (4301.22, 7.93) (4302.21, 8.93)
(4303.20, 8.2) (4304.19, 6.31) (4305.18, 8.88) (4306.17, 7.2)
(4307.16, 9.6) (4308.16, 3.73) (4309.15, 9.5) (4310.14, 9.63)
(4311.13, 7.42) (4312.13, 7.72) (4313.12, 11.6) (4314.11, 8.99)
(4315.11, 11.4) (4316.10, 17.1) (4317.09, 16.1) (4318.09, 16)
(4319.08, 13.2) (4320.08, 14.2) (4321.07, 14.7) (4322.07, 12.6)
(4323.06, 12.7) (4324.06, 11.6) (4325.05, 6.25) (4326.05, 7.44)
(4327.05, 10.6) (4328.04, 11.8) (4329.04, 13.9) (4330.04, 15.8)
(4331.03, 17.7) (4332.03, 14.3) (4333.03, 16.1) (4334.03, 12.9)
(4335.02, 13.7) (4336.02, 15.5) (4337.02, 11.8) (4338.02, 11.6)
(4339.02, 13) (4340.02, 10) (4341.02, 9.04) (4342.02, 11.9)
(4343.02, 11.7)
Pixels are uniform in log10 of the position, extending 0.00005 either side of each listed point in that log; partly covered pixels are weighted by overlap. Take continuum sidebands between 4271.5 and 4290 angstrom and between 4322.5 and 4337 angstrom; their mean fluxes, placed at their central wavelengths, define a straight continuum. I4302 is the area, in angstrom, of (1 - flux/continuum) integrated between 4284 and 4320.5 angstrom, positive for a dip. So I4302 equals 5.0 angstrom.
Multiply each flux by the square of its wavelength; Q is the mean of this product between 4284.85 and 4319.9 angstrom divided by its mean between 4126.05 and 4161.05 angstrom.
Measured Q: 0.9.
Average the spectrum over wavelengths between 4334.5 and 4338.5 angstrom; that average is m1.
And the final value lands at 13.2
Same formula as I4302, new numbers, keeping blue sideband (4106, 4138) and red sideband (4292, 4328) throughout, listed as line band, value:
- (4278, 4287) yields -0.7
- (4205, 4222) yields -2.0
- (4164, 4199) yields 0.4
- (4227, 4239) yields 0.0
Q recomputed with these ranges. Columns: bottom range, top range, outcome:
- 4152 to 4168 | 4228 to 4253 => 0.95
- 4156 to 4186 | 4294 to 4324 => 0.94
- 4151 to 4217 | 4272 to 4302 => 0.92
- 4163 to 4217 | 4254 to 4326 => 0.93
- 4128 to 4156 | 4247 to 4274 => 0.95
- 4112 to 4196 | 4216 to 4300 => 0.94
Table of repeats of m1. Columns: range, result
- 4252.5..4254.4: 10.2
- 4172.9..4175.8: 13.4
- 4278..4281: 11.8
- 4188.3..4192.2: 10.9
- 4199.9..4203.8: 11.2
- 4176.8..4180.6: 10.9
